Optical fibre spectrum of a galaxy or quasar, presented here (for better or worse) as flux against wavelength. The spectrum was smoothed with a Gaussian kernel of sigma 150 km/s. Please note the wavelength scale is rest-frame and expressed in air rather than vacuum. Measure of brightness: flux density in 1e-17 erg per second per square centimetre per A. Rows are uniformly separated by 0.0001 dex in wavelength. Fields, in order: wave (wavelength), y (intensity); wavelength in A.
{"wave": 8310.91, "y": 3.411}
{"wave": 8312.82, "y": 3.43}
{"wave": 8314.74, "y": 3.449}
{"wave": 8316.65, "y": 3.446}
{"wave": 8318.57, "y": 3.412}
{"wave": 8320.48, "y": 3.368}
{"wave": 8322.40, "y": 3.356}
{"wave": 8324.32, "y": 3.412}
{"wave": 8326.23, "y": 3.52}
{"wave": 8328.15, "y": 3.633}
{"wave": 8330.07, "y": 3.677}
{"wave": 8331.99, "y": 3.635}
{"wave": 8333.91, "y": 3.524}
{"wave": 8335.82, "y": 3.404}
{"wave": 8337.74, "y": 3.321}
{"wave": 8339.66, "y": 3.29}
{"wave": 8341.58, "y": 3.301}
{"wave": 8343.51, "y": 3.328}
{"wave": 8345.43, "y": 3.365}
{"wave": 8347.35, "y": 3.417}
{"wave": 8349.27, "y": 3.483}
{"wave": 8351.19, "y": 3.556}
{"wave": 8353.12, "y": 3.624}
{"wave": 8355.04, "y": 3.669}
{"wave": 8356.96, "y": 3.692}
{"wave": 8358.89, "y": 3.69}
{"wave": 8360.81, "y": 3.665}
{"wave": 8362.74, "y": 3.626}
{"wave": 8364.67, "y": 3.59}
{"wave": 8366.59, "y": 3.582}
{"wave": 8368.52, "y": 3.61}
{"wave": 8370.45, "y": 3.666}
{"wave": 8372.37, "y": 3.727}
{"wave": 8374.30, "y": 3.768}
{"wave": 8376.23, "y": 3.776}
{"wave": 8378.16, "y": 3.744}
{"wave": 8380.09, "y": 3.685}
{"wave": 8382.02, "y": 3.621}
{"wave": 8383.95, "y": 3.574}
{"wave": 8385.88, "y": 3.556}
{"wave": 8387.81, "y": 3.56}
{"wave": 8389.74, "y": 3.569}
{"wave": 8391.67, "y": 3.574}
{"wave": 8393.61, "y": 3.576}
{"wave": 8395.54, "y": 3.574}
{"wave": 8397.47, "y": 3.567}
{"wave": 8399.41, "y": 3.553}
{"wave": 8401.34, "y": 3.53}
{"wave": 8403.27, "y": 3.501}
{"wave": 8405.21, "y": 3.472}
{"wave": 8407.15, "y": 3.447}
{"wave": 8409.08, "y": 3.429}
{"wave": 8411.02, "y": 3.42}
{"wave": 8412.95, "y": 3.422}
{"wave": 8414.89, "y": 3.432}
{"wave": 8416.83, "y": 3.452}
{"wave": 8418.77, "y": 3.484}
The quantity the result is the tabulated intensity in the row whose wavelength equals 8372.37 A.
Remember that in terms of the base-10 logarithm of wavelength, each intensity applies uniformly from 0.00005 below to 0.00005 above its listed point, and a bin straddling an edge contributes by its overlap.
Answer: 3.727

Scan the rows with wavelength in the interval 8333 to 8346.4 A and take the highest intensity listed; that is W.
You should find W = 3.524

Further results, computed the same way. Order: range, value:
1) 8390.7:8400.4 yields 3.576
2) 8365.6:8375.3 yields 3.768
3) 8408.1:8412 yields 3.429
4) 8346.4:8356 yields 3.669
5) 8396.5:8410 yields 3.567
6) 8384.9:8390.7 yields 3.569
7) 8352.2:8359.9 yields 3.692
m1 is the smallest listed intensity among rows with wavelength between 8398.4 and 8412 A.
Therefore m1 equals 3.42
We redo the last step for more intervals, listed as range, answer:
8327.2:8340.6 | 3.29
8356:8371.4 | 3.582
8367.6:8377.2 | 3.61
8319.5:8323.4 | 3.356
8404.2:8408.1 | 3.447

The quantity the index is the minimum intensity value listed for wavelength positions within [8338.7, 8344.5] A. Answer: 3.29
